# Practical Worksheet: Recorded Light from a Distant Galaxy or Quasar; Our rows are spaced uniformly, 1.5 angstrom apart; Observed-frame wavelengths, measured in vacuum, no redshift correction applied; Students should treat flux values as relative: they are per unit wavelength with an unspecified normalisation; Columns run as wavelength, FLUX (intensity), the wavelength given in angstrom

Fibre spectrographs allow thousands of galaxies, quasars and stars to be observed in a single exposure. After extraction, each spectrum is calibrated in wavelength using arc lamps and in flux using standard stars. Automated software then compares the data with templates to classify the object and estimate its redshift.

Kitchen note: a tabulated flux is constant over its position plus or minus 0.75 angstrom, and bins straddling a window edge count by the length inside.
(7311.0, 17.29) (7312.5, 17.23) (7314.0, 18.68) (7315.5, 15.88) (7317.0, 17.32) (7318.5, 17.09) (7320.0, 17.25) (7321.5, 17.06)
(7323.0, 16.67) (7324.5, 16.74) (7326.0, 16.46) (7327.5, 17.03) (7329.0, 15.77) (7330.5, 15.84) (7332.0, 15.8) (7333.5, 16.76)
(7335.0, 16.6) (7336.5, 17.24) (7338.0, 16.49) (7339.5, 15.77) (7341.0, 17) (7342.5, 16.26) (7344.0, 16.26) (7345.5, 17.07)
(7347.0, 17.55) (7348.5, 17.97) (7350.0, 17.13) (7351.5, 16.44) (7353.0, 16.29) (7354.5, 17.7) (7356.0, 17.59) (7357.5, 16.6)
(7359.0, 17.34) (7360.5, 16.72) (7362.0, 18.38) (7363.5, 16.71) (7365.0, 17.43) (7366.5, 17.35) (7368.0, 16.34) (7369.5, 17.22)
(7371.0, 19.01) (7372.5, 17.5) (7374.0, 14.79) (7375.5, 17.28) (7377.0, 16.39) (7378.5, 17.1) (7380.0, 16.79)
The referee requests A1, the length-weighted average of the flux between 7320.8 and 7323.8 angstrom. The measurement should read 16.9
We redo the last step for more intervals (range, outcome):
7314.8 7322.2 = 16.9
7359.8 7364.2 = 17.3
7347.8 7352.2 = 17.2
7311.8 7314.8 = 17.9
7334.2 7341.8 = 16.6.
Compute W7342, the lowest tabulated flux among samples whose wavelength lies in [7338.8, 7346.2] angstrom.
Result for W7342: 15.77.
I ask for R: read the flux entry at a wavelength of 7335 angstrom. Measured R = 16.6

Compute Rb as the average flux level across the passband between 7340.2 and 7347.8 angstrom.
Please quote 16.8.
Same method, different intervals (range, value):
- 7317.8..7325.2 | 17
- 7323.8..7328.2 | 16.7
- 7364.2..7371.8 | 17.5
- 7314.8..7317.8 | 16.6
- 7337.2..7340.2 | 16.2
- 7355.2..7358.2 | 17.1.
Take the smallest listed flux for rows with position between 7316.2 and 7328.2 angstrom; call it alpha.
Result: 16.46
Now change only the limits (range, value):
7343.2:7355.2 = 16.26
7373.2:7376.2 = 14.79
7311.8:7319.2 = 15.88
